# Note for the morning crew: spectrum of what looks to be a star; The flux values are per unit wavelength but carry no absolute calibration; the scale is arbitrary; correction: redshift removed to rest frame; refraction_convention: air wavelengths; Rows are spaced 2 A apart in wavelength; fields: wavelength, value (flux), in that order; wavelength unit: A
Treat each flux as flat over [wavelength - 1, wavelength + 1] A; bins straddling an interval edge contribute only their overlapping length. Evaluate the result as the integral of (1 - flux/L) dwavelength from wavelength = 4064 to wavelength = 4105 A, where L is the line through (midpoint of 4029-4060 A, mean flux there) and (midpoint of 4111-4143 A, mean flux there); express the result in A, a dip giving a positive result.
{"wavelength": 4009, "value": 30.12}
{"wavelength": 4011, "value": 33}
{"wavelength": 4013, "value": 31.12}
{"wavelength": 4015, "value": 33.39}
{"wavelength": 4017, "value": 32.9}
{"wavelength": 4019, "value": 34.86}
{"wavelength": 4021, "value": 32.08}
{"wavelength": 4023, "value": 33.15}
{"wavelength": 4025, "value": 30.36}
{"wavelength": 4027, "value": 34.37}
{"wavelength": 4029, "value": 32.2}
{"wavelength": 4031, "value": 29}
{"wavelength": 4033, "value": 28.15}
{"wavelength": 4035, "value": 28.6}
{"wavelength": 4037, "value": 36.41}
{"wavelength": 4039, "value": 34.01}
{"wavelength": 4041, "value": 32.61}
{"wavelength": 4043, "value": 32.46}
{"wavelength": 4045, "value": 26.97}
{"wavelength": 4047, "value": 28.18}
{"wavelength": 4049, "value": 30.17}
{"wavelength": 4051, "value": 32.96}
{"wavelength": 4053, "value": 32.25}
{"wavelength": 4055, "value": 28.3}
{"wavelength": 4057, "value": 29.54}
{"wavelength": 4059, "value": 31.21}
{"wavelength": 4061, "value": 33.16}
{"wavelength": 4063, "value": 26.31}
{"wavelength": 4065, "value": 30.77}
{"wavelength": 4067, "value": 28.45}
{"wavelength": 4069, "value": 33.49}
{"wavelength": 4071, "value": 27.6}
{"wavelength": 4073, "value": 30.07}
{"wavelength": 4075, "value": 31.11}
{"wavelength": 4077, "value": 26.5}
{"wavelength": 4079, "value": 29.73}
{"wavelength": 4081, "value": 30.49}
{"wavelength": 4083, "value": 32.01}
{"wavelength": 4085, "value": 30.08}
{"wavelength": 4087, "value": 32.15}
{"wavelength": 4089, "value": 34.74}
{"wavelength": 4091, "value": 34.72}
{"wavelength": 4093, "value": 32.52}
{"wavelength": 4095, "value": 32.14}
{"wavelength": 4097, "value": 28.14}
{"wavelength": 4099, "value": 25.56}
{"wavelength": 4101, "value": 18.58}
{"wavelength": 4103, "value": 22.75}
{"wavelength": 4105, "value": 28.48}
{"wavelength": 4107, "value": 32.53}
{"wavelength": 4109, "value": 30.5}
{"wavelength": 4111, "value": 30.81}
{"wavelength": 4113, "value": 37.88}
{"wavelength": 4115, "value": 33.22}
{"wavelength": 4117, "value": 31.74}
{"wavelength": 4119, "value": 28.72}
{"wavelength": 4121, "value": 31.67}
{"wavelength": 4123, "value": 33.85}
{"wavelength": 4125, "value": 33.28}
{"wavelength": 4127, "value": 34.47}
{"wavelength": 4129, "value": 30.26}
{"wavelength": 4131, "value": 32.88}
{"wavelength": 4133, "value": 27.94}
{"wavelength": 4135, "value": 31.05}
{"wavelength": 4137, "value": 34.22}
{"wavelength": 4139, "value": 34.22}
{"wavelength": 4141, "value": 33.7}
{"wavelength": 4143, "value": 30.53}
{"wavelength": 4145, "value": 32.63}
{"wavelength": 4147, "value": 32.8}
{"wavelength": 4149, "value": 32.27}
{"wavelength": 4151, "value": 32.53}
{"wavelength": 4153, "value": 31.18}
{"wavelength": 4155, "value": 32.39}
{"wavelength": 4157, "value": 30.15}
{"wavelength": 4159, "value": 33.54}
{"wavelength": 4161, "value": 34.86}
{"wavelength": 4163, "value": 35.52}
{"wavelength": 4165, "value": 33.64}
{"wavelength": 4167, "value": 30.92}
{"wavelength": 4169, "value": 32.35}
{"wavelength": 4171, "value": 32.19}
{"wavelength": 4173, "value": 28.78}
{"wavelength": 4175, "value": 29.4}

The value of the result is 2.6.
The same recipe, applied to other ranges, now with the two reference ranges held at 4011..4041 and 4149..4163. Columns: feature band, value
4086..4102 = 1.30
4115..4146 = 0.43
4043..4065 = 1.54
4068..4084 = 1.12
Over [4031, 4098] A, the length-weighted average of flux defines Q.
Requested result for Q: 30.8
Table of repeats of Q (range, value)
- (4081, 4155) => 31.3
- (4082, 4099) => 31.7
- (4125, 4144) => 32.2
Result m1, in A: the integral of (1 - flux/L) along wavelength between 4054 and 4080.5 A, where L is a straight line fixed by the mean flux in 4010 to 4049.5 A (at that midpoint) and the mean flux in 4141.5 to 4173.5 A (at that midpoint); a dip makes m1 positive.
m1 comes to 1.8 A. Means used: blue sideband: 31.7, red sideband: 32.3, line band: 29.7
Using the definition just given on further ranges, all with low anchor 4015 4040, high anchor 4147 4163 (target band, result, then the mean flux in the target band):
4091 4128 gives 2.3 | 30.5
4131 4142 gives 0.1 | 32.3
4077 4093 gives 0.4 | 31.7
